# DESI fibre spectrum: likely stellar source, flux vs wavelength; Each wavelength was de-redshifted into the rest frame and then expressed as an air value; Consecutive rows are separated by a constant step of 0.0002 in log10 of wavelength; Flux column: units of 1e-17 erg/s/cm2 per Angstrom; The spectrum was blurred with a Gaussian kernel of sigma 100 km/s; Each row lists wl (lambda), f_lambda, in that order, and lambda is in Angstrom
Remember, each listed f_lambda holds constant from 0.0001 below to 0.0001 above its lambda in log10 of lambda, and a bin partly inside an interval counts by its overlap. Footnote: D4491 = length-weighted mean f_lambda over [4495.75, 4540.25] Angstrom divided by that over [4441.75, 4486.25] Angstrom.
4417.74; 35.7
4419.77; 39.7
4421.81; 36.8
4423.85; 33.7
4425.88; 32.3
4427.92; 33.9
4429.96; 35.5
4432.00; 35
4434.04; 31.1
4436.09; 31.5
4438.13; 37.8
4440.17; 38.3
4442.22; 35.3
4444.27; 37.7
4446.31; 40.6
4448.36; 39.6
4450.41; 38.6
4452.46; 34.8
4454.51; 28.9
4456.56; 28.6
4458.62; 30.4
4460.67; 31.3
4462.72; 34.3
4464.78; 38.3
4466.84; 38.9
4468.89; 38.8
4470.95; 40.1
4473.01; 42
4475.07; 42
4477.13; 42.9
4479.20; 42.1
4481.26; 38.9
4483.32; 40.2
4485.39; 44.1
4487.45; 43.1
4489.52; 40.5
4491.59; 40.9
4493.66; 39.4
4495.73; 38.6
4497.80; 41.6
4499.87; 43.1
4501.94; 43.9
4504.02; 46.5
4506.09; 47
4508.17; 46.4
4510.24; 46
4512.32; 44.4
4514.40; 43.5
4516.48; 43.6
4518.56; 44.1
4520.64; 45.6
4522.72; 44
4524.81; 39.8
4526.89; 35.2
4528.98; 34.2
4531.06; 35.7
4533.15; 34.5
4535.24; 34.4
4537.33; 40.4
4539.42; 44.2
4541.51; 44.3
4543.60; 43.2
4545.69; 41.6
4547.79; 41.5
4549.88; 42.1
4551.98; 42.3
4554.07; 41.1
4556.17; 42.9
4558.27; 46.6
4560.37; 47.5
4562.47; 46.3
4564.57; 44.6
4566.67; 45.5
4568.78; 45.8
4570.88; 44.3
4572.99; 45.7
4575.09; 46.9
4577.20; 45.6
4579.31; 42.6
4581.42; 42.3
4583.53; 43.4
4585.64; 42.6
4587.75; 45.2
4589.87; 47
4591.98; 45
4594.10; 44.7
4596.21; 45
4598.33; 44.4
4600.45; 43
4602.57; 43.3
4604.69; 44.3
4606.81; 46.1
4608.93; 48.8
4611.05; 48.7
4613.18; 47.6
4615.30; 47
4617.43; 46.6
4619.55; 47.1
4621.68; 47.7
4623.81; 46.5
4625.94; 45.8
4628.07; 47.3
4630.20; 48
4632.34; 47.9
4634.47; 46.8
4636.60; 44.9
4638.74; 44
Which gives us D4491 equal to 1.11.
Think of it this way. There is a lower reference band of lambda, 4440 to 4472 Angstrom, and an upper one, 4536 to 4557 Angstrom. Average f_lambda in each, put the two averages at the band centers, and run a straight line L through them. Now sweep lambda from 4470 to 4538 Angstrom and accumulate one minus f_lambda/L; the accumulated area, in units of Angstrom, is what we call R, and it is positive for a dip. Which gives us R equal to -4.0 Angstrom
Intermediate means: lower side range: 35.8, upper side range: 42.3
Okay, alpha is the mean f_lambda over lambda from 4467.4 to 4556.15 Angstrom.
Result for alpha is 41.6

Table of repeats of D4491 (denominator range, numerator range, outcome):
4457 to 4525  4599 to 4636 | 1.13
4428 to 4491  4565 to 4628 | 1.22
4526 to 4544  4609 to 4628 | 1.23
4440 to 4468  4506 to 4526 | 1.25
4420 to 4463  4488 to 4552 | 1.20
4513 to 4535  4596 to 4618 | 1.15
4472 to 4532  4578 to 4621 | 1.08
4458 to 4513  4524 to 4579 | 1.03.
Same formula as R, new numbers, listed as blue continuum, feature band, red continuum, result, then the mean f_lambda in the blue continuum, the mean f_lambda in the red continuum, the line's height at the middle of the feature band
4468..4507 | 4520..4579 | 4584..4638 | 2.2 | 41.9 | 46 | 44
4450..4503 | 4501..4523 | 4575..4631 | -2.4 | 38.7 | 45.6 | 40.7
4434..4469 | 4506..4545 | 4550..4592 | -0.5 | 35.3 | 44.6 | 41.1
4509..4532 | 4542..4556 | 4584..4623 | 0.3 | 41.5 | 45.8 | 43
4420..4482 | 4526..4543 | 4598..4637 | 1.4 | 36.4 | 46.5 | 41.4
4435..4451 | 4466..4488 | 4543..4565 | -1.1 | 37.4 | 43.6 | 39.3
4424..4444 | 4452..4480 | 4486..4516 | 1.6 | 34.6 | 43.2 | 38.7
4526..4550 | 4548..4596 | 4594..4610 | -2.6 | 39.2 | 45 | 42.3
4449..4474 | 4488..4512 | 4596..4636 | -3.1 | 35.5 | 46.4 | 38.2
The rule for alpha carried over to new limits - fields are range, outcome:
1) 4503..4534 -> 42.1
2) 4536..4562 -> 43.1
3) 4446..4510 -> 39.6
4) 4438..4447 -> 37.9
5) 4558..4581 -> 45.5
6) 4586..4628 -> 46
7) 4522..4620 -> 43.5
